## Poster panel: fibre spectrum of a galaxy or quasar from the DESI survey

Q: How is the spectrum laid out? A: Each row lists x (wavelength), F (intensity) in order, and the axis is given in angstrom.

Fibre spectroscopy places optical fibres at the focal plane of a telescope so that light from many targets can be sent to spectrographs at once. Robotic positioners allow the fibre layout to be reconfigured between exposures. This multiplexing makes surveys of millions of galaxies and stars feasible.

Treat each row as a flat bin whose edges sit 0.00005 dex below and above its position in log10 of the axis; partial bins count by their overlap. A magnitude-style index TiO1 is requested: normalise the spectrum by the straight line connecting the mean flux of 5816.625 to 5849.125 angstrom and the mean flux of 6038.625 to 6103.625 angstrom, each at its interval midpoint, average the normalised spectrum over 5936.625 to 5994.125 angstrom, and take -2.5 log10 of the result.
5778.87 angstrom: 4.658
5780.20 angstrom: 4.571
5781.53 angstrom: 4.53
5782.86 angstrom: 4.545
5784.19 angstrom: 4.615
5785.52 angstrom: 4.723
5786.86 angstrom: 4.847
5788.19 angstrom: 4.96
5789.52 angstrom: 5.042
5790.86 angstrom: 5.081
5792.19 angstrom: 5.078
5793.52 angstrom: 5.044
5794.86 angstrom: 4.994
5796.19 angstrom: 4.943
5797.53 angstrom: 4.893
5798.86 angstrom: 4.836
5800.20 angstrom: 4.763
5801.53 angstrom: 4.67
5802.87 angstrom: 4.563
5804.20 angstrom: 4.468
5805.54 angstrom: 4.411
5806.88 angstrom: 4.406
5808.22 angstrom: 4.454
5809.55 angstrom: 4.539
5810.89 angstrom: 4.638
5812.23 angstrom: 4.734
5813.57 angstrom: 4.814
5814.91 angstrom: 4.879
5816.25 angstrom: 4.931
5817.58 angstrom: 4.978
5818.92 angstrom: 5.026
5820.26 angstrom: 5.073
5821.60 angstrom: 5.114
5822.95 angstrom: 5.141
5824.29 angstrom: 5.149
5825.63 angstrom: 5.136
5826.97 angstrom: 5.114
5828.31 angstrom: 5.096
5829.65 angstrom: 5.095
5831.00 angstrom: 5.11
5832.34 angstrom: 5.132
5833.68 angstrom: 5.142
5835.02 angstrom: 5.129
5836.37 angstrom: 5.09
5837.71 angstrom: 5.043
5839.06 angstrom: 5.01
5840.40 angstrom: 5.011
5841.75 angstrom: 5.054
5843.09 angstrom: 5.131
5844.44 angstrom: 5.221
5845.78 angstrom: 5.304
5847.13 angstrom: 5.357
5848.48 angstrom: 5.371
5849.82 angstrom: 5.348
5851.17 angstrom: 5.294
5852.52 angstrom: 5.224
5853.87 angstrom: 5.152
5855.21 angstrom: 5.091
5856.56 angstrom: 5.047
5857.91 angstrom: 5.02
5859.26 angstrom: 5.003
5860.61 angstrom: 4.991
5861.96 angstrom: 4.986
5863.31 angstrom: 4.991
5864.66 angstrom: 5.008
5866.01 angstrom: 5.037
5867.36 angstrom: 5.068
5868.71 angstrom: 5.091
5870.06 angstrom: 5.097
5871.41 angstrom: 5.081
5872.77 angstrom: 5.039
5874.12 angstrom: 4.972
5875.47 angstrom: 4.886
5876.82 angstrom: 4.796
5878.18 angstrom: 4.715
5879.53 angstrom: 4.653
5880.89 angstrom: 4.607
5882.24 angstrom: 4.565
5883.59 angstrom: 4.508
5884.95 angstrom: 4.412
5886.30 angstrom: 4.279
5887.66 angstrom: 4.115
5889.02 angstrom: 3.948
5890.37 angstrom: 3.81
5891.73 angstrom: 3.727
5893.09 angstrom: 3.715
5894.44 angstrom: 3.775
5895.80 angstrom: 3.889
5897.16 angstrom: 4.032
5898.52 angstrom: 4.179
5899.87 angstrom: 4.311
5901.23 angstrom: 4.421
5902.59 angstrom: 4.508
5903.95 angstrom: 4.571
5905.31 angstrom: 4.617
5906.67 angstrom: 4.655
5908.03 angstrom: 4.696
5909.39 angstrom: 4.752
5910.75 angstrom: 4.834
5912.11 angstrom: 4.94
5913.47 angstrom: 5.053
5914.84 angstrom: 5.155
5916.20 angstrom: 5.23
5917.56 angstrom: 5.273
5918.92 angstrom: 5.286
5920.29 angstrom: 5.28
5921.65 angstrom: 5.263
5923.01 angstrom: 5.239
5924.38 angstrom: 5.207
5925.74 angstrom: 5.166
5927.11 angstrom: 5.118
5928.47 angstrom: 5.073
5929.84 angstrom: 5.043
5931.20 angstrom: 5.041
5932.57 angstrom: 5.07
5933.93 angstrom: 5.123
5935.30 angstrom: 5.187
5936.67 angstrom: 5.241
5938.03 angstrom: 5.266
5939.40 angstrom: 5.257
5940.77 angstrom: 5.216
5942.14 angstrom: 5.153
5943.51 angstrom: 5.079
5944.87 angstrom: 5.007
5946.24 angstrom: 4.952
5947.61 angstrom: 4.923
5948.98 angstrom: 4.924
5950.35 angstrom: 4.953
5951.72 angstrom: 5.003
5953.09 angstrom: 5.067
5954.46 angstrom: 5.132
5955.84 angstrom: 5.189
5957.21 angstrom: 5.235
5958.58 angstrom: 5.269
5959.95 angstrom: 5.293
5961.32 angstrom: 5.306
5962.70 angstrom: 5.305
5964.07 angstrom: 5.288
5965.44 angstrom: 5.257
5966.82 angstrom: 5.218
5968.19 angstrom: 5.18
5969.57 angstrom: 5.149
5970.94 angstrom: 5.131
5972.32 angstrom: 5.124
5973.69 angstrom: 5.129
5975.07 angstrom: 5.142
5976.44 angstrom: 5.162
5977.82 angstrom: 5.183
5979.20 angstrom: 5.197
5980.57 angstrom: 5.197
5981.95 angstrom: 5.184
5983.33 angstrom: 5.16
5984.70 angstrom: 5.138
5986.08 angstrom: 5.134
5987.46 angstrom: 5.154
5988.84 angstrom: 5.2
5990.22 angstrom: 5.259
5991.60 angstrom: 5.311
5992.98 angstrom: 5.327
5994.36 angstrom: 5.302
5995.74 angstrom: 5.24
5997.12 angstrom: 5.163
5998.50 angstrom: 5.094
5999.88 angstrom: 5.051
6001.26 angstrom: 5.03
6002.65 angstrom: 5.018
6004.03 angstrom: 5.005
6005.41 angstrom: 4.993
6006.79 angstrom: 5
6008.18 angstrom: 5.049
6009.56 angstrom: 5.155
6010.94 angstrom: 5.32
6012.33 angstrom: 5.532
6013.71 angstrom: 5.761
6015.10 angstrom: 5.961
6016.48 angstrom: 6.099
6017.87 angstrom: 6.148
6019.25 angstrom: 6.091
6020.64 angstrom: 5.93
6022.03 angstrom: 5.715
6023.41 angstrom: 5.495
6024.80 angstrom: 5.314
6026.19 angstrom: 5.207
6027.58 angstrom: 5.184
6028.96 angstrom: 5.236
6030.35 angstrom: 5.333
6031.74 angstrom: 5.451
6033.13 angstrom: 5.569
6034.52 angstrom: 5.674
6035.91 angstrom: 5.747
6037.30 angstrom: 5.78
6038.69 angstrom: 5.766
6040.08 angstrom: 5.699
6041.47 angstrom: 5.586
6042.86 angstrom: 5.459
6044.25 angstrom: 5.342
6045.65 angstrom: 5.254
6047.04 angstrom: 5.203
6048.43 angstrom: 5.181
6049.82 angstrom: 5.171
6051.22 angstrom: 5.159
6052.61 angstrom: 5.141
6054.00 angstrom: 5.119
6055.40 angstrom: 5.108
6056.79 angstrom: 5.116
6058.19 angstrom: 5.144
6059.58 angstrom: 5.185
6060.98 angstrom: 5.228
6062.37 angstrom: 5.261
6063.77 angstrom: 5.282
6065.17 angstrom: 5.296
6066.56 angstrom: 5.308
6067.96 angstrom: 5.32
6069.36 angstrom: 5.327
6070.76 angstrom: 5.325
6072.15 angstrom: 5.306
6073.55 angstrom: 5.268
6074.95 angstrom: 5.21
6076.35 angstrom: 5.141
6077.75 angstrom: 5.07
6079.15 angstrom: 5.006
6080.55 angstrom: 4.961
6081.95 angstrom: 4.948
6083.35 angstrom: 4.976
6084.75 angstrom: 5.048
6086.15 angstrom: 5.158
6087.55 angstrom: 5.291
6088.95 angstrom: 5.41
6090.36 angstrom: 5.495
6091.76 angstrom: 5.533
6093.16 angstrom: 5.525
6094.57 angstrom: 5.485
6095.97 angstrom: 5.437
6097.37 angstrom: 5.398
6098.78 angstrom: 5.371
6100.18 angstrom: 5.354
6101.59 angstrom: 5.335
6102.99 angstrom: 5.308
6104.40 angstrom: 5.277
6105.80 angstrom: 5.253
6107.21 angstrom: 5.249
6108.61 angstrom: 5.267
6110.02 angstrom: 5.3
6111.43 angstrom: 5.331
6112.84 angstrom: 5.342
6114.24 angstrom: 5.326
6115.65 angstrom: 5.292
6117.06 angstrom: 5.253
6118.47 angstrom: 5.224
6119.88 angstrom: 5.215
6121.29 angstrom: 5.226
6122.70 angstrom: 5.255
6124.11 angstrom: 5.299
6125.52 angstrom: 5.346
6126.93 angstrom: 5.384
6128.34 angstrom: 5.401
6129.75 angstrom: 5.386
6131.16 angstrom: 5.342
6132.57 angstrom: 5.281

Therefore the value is 0.008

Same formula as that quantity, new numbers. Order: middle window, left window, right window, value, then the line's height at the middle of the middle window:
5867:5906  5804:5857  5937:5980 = 0.14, 5.08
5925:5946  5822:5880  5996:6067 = 0.02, 5.22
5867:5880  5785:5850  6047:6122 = 0.02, 5.02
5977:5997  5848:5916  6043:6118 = -0.05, 4.99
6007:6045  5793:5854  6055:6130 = -0.07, 5.2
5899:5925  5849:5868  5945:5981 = 0.05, 5.12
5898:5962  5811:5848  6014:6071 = 0.05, 5.24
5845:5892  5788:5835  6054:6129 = 0.03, 4.98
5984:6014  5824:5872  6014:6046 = 0.07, 5.53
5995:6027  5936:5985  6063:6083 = -0.05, 5.17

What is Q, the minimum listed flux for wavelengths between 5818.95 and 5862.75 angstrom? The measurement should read 4.986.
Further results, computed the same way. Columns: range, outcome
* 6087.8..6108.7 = 5.249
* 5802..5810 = 4.406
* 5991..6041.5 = 4.993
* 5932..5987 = 4.923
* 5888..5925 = 3.715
